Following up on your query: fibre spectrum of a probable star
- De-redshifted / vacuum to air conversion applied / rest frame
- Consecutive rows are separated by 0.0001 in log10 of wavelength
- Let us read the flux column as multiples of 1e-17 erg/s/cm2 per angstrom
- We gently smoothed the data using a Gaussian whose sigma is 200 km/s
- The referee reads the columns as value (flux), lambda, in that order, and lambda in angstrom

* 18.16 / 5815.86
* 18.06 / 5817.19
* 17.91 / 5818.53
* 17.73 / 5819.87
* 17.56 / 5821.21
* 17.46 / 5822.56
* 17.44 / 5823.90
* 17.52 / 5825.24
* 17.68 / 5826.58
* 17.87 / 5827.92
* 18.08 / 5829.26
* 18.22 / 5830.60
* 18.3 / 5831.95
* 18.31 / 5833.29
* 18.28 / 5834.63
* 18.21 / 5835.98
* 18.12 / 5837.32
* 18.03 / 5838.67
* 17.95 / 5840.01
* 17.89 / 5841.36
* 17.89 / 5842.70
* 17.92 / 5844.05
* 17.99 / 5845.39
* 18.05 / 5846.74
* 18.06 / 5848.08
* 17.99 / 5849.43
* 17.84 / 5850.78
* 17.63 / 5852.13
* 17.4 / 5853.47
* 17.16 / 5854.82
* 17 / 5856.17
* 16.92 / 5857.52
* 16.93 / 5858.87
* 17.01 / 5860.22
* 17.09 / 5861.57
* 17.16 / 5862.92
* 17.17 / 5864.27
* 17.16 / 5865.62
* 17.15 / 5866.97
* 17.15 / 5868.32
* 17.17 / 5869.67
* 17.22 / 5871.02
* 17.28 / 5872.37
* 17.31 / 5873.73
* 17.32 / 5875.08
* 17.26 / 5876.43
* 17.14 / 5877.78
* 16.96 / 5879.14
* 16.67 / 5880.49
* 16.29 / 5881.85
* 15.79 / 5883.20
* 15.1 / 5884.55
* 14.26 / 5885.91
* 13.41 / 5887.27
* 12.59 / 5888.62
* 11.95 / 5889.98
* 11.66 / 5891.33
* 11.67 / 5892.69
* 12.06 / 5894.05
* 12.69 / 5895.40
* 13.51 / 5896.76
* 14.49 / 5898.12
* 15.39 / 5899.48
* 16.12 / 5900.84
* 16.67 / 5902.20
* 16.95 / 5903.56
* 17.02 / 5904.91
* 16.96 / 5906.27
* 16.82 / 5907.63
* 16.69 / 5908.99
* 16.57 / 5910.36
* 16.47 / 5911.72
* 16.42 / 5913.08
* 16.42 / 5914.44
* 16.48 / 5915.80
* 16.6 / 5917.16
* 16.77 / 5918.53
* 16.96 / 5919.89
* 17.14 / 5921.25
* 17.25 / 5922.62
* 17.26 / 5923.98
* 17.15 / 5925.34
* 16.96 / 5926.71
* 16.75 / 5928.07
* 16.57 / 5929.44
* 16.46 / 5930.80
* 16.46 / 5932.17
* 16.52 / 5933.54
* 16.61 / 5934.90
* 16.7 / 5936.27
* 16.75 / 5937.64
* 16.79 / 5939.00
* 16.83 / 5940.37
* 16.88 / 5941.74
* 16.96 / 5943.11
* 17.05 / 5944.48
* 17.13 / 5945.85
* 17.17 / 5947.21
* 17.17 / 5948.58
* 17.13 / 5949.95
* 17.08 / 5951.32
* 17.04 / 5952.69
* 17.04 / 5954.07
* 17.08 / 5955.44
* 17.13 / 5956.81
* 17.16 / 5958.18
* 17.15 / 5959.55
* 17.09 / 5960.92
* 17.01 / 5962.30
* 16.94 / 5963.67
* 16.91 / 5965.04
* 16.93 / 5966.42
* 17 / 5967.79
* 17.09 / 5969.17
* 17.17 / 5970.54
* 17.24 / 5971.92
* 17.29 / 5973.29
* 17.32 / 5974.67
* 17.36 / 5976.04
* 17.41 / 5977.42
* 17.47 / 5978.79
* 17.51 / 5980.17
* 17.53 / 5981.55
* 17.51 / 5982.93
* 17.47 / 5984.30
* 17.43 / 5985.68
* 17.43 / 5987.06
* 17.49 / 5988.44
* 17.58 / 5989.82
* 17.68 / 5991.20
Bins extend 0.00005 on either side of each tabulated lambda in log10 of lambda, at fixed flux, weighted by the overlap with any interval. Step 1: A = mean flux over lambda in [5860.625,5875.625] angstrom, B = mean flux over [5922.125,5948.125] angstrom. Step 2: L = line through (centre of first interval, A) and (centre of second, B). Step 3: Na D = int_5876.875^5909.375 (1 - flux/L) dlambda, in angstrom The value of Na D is 4.0 angstrom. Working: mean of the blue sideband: 17.2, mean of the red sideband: 16.9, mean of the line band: 15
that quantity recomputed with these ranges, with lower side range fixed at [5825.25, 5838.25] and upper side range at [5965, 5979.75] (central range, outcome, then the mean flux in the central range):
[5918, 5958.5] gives 1.15 angstrom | 16.9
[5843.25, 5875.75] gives 0.97 angstrom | 17.4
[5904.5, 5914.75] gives 0.54 angstrom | 16.7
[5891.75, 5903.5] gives 2.33 angstrom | 14.2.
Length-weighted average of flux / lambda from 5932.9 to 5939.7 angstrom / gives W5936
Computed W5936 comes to 16.7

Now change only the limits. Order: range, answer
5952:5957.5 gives 17.1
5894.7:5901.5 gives 14.4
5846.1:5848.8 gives 18.1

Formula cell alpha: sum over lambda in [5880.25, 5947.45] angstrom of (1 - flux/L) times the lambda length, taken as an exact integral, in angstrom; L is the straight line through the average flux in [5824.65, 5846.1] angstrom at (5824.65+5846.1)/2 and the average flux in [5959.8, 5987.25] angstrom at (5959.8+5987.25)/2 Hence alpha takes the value 6.5 angstrom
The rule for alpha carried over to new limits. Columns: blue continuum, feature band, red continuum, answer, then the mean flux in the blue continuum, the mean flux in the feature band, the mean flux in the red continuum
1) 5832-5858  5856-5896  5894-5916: 2.62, 17.8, 15.7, 15.8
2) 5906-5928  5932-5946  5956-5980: 0.14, 16.8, 16.8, 17.2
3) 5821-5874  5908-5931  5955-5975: 0.70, 17.6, 16.8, 17.1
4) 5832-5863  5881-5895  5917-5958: 3.11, 17.7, 13.5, 16.9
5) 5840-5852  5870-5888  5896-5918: 0.74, 17.9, 16.3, 16.2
